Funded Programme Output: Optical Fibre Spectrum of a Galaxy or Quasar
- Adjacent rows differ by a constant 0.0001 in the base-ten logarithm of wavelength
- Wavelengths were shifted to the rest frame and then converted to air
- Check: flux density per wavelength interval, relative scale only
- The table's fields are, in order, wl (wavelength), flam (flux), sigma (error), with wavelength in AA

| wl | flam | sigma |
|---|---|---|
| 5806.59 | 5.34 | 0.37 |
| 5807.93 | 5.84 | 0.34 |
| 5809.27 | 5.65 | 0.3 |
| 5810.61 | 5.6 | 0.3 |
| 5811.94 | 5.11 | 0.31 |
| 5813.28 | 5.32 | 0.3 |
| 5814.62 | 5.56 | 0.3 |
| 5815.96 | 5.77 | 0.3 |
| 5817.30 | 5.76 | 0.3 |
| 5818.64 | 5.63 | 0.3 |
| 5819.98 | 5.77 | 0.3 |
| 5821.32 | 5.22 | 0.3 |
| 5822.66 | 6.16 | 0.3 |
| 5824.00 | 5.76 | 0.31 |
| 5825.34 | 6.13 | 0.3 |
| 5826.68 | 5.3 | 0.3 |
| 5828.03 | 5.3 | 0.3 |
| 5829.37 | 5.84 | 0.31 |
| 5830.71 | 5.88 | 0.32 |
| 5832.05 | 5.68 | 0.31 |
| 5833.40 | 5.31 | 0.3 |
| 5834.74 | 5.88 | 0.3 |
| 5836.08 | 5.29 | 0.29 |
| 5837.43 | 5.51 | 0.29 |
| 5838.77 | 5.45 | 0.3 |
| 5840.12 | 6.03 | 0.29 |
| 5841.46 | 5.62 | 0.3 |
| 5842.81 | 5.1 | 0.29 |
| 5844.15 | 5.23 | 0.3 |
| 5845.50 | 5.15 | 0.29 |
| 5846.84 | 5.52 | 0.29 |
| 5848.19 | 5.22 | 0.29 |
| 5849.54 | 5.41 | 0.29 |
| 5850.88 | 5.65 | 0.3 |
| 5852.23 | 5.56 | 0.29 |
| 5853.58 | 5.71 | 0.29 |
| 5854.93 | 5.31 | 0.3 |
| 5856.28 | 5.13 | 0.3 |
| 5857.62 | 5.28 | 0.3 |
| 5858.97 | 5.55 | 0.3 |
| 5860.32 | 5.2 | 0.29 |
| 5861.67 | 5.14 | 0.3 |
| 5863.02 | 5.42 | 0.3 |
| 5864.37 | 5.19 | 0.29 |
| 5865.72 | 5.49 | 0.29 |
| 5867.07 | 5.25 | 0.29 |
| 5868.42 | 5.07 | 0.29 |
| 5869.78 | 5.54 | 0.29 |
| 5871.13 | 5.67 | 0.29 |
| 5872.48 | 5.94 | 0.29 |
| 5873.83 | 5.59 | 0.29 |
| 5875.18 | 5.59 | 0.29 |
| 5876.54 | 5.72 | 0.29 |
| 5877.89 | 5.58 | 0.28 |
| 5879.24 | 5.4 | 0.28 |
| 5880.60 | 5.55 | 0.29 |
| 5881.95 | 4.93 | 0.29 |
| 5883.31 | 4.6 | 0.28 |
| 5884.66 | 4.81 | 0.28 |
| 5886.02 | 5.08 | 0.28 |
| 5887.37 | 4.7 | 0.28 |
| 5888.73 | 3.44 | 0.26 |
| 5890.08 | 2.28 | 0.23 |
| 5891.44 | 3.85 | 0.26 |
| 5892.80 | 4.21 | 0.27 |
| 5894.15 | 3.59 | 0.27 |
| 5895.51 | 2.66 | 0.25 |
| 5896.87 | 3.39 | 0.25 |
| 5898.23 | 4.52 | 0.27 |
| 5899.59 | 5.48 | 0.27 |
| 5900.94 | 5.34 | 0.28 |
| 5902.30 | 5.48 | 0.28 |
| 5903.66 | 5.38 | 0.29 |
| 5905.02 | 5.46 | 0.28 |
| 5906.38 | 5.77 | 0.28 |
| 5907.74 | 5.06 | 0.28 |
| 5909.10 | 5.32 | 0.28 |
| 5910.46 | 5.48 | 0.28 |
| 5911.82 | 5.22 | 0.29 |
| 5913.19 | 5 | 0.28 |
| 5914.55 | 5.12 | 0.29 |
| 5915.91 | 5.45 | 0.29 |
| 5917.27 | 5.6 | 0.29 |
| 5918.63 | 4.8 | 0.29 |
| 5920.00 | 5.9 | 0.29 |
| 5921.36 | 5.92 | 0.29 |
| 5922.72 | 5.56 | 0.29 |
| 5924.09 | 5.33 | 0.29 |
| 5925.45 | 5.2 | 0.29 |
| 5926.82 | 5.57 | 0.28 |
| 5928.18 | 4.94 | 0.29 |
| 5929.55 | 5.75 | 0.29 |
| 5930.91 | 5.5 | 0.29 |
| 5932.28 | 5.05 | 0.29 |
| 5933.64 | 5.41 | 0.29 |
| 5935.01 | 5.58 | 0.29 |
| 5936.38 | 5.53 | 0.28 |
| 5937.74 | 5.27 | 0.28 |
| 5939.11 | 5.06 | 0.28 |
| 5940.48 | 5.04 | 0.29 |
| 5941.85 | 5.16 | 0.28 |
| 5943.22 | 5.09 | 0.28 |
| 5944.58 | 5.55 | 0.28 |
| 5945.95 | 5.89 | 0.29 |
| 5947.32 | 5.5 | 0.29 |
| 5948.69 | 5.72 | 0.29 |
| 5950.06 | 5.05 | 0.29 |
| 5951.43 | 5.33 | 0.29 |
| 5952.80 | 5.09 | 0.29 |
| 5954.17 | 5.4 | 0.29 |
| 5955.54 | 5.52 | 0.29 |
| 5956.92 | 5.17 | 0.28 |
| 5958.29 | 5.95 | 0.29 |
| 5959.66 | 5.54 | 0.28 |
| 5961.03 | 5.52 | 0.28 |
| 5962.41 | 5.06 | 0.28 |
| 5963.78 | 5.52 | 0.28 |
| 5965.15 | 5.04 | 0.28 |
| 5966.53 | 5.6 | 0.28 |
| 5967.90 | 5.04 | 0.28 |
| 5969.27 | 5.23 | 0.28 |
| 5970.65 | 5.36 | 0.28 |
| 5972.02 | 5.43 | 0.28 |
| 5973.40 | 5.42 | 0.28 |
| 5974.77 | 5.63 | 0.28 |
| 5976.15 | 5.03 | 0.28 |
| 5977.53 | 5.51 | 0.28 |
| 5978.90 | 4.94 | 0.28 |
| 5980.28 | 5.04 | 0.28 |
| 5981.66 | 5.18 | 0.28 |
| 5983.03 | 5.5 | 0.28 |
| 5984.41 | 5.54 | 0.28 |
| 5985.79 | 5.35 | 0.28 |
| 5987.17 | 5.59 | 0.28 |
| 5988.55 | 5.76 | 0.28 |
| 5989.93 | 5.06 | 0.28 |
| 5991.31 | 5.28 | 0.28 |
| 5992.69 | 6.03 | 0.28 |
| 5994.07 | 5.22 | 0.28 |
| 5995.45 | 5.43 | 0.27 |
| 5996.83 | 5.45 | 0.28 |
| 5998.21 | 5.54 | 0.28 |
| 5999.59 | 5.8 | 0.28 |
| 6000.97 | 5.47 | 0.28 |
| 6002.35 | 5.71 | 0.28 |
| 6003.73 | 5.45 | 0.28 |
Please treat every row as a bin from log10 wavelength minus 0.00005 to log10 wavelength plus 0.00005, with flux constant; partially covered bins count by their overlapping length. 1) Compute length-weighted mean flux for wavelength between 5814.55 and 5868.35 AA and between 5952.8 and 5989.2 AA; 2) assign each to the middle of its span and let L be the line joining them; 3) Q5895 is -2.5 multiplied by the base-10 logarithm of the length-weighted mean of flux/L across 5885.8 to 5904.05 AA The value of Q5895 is 0.28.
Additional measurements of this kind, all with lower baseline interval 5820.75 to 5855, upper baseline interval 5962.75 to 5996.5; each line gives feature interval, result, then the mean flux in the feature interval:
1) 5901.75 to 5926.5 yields 0.01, 5.39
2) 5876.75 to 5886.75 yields 0.07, 5.16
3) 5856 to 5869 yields 0.05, 5.28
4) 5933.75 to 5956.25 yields 0.01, 5.36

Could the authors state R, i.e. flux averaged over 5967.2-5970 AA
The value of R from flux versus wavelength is 5.15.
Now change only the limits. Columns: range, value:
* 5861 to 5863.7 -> 5.28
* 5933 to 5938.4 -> 5.45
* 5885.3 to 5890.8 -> 3.88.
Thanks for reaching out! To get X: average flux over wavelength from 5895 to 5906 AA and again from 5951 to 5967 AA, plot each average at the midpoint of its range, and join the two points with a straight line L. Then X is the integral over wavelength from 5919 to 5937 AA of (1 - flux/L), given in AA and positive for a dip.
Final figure -1.4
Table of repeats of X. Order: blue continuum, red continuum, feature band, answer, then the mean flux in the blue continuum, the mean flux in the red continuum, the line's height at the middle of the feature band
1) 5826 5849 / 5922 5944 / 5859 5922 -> 4.24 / 5.49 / 5.32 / 5.39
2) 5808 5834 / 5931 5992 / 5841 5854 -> 0.38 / 5.62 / 5.35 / 5.57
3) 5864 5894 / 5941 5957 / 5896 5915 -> -0.03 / 4.95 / 5.38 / 5.11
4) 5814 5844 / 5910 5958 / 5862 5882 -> 0.17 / 5.63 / 5.37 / 5.52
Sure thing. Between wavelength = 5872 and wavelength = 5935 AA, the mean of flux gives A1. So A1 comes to 5.04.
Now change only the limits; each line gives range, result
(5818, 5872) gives 5.49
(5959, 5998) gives 5.37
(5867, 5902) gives 4.76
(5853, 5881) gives 5.44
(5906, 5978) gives 5.37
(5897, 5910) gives 5.24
